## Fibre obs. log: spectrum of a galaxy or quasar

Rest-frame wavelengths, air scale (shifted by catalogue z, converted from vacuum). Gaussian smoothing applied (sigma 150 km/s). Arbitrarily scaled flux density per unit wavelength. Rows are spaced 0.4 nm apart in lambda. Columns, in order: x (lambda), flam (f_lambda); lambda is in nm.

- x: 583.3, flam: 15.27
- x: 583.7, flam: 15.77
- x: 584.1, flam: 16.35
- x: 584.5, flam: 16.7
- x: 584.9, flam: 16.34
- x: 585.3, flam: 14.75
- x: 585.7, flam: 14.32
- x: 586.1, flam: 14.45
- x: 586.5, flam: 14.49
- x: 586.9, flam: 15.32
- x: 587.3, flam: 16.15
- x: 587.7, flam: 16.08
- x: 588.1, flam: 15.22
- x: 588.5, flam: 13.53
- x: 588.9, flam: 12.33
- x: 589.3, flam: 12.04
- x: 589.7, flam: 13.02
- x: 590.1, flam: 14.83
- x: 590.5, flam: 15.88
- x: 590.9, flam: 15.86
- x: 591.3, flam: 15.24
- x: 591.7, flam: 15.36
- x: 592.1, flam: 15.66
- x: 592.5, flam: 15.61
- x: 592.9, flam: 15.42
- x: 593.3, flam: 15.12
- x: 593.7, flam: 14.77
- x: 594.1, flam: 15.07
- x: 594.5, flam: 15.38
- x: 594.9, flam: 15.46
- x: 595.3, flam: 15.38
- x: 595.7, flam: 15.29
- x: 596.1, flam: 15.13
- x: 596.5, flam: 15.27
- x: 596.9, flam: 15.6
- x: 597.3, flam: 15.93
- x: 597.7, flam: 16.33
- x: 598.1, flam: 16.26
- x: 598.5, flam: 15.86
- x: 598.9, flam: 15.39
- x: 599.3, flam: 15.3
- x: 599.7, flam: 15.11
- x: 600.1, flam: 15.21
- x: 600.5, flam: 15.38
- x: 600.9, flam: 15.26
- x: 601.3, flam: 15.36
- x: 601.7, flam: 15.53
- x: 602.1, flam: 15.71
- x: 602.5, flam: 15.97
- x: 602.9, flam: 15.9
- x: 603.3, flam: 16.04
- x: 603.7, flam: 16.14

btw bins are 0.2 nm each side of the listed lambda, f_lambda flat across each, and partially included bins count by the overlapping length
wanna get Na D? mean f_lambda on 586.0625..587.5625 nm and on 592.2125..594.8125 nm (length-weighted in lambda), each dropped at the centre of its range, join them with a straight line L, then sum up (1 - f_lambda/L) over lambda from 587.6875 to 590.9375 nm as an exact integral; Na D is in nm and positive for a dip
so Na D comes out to 0.23 nm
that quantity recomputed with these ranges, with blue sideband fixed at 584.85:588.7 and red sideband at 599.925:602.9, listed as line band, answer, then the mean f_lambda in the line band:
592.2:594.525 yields 0.00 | 15.2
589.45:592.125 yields 0.02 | 15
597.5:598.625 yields -0.06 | 16.2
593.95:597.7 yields -0.03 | 15.4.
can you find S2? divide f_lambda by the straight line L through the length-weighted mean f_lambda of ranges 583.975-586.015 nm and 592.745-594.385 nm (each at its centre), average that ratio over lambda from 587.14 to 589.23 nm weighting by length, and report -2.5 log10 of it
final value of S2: 0.069 mag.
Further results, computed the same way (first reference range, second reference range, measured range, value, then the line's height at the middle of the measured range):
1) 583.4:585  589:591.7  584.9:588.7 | 0.03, 15.5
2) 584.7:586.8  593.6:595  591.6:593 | -0.03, 15.1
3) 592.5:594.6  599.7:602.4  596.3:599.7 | -0.03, 15.3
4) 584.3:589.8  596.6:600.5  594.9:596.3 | 0.01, 15.4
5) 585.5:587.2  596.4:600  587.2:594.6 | 0.02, 15.1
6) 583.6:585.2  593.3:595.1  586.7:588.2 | 0.01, 15.9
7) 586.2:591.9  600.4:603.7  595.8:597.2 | -0.01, 15.2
